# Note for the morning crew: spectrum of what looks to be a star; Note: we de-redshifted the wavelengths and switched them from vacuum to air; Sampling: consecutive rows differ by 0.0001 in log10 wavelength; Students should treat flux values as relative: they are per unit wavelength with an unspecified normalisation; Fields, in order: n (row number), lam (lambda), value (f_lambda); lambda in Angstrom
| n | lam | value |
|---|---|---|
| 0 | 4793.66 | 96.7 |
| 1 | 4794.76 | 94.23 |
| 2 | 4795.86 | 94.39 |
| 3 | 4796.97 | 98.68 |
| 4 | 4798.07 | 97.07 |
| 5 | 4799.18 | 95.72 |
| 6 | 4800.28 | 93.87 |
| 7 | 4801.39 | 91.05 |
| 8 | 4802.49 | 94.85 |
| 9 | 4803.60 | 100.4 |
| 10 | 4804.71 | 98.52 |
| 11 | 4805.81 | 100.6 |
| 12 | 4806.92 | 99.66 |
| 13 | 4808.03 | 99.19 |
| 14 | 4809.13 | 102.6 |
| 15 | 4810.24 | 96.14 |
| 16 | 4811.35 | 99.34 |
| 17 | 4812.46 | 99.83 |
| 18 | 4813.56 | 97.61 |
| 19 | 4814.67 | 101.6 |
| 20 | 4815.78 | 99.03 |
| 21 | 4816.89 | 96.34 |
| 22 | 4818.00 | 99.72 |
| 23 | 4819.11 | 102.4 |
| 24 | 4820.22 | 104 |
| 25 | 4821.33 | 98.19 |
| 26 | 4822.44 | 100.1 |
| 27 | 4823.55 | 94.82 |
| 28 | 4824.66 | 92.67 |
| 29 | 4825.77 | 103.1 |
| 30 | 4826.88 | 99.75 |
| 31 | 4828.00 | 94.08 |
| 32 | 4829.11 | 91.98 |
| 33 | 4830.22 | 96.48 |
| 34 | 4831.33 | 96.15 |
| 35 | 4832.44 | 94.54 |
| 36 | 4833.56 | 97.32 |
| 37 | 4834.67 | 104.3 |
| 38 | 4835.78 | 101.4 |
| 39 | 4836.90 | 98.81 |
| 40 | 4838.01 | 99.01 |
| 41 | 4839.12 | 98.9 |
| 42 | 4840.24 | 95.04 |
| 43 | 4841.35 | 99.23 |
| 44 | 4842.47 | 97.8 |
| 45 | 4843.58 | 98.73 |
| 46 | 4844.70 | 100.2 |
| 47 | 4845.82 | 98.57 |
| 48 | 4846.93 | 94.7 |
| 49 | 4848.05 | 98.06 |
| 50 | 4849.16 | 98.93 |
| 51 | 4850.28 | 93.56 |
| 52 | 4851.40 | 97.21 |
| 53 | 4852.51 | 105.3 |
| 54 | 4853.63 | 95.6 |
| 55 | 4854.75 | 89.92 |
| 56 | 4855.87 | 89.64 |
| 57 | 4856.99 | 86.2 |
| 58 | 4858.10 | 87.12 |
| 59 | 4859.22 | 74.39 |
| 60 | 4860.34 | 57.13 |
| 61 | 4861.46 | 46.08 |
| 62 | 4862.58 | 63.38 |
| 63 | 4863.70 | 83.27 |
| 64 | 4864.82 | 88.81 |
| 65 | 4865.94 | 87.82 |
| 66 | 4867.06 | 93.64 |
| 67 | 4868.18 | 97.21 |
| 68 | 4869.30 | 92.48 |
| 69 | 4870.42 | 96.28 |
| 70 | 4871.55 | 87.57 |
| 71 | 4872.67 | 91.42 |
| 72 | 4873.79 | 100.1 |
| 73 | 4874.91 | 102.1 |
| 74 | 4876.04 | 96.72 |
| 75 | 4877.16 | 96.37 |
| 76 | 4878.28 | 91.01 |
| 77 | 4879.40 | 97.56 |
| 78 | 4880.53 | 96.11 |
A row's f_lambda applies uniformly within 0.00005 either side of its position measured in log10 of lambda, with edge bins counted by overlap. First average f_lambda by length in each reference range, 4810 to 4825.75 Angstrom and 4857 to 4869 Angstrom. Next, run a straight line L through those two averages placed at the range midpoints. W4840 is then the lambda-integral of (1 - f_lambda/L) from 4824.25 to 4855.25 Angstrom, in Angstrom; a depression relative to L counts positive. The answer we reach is -3.0 Angstrom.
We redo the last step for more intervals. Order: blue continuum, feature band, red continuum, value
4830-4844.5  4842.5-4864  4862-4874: 1.4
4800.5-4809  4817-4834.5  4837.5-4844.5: 0.0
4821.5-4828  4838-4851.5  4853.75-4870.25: -1.3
